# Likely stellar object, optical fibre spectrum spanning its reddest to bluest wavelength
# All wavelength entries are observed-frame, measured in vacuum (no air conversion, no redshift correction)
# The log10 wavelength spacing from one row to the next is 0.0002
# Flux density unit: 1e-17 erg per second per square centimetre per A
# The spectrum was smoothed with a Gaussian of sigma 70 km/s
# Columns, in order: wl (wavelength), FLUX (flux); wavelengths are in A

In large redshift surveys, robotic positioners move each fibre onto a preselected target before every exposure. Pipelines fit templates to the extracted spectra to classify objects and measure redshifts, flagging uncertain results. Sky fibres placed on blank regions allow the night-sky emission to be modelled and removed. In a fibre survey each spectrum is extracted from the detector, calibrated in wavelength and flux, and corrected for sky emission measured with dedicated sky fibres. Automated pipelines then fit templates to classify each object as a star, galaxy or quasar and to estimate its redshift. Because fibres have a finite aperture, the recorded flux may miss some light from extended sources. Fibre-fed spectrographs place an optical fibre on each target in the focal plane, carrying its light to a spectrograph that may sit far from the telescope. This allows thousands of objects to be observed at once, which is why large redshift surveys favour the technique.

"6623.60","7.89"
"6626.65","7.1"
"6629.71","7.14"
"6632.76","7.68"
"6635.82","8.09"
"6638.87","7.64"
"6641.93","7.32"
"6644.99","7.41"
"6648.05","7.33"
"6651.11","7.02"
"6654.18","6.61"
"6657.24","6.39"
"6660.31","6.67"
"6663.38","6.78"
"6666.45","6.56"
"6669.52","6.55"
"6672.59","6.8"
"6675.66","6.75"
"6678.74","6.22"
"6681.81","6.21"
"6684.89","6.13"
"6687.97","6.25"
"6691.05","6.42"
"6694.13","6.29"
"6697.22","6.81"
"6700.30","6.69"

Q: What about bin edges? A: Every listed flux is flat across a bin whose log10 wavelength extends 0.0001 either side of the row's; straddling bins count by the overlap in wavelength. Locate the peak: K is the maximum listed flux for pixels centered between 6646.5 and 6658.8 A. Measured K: 7.33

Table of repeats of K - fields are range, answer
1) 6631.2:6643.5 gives 8.09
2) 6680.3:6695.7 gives 6.42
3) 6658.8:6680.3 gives 6.8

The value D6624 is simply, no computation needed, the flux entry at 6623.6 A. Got 7.89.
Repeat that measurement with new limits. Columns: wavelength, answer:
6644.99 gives 7.41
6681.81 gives 6.21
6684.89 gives 6.13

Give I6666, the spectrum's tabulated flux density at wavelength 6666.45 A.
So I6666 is 6.56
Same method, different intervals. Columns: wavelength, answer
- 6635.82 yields 8.09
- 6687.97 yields 6.25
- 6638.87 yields 7.64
